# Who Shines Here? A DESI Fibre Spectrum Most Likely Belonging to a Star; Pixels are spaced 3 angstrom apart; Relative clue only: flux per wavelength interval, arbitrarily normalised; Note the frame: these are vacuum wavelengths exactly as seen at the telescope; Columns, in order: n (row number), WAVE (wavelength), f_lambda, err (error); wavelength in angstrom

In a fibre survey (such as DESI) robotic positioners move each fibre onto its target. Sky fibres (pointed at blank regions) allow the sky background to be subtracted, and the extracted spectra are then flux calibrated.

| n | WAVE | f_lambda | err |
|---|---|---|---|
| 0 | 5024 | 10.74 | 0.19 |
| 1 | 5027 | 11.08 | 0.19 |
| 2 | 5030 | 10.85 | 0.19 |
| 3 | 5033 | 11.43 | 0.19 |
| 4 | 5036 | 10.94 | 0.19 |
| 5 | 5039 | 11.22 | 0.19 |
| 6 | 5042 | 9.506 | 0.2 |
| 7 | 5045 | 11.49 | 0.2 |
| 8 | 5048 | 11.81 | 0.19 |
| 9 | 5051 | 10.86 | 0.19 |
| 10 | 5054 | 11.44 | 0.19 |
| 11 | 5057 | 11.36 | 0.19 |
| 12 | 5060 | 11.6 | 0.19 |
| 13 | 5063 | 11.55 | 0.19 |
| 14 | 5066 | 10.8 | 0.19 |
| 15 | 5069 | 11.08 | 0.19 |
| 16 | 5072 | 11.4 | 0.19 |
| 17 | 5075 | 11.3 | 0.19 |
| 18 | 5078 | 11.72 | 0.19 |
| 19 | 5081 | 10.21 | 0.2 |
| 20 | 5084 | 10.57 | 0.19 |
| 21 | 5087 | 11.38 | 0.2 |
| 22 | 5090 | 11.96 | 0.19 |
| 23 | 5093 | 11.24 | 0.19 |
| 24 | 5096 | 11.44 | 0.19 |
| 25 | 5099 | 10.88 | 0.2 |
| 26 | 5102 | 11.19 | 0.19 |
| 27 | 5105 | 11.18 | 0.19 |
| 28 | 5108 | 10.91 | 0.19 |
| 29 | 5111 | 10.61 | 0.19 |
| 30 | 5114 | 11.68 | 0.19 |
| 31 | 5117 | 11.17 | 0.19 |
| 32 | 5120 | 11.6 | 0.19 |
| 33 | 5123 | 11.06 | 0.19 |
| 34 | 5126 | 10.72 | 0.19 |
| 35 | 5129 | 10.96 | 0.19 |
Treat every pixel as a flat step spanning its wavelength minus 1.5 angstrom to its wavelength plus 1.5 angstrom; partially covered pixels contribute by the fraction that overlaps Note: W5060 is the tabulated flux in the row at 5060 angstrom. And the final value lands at 11.6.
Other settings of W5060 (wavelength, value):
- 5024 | 10.74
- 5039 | 11.22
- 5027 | 11.08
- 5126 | 10.72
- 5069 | 11.08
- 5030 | 10.85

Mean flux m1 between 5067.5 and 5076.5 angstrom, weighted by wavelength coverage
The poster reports 11.3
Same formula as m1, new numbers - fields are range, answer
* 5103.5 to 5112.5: 10.9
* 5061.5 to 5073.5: 11.2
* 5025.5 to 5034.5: 11.1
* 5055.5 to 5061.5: 11.5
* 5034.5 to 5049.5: 11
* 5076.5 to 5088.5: 11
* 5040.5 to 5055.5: 11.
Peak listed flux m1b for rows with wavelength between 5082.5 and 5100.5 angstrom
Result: 11.96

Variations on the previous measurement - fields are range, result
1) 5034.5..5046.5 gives 11.49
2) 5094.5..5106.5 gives 11.44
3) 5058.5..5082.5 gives 11.72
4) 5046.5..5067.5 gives 11.81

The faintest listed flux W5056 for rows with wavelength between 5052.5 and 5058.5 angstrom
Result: 11.36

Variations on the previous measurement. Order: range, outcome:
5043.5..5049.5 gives 11.49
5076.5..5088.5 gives 10.21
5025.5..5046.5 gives 9.506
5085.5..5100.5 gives 10.88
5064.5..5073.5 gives 10.8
